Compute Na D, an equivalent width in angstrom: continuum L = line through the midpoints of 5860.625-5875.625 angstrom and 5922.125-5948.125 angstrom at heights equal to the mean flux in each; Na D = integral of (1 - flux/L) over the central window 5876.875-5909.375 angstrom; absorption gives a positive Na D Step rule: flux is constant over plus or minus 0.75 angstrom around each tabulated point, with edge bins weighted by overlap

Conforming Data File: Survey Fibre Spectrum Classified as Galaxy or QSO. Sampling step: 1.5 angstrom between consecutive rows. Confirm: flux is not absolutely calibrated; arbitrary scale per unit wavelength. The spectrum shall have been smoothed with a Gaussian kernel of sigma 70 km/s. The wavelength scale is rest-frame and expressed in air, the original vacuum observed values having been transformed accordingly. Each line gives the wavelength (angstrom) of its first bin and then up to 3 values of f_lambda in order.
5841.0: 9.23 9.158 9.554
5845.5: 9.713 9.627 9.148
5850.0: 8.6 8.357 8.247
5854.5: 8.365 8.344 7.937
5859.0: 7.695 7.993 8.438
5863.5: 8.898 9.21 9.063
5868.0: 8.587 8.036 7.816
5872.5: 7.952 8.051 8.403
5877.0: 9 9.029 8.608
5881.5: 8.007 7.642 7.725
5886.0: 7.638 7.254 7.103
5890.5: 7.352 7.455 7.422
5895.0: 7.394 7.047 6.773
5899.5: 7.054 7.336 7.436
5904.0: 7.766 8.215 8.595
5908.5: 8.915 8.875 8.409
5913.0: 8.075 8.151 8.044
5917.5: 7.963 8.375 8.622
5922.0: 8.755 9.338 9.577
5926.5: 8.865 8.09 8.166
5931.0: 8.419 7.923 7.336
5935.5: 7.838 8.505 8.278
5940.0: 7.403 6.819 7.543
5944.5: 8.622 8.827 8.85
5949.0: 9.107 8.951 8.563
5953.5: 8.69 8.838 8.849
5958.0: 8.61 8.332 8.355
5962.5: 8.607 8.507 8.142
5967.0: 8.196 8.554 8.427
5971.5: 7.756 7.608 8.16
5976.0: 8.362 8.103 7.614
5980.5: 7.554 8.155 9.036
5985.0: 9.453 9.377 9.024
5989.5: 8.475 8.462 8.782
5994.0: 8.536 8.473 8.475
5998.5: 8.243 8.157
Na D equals 2.4 angstrom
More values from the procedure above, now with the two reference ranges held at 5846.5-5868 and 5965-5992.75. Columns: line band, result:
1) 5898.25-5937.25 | 1.1 angstrom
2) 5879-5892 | 1.3 angstrom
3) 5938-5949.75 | 0.3 angstrom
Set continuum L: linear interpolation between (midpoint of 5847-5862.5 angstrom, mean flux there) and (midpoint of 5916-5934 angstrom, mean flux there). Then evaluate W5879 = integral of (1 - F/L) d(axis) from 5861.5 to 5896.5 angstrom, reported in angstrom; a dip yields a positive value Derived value 1.4 angstrom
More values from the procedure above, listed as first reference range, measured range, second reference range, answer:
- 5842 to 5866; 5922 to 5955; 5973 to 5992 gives 0.6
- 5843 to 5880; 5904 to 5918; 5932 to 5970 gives 0.2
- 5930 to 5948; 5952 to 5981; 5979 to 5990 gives 0.4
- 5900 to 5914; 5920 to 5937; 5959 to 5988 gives -0.5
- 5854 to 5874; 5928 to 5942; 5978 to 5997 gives 1.0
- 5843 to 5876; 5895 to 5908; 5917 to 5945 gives 1.3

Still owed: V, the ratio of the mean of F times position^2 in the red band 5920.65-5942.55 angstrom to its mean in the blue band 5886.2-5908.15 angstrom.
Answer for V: 1.1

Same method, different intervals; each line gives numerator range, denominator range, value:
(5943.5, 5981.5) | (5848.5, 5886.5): 1.04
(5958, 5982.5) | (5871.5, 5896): 1.07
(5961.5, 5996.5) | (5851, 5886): 1.05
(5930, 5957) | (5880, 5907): 1.12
